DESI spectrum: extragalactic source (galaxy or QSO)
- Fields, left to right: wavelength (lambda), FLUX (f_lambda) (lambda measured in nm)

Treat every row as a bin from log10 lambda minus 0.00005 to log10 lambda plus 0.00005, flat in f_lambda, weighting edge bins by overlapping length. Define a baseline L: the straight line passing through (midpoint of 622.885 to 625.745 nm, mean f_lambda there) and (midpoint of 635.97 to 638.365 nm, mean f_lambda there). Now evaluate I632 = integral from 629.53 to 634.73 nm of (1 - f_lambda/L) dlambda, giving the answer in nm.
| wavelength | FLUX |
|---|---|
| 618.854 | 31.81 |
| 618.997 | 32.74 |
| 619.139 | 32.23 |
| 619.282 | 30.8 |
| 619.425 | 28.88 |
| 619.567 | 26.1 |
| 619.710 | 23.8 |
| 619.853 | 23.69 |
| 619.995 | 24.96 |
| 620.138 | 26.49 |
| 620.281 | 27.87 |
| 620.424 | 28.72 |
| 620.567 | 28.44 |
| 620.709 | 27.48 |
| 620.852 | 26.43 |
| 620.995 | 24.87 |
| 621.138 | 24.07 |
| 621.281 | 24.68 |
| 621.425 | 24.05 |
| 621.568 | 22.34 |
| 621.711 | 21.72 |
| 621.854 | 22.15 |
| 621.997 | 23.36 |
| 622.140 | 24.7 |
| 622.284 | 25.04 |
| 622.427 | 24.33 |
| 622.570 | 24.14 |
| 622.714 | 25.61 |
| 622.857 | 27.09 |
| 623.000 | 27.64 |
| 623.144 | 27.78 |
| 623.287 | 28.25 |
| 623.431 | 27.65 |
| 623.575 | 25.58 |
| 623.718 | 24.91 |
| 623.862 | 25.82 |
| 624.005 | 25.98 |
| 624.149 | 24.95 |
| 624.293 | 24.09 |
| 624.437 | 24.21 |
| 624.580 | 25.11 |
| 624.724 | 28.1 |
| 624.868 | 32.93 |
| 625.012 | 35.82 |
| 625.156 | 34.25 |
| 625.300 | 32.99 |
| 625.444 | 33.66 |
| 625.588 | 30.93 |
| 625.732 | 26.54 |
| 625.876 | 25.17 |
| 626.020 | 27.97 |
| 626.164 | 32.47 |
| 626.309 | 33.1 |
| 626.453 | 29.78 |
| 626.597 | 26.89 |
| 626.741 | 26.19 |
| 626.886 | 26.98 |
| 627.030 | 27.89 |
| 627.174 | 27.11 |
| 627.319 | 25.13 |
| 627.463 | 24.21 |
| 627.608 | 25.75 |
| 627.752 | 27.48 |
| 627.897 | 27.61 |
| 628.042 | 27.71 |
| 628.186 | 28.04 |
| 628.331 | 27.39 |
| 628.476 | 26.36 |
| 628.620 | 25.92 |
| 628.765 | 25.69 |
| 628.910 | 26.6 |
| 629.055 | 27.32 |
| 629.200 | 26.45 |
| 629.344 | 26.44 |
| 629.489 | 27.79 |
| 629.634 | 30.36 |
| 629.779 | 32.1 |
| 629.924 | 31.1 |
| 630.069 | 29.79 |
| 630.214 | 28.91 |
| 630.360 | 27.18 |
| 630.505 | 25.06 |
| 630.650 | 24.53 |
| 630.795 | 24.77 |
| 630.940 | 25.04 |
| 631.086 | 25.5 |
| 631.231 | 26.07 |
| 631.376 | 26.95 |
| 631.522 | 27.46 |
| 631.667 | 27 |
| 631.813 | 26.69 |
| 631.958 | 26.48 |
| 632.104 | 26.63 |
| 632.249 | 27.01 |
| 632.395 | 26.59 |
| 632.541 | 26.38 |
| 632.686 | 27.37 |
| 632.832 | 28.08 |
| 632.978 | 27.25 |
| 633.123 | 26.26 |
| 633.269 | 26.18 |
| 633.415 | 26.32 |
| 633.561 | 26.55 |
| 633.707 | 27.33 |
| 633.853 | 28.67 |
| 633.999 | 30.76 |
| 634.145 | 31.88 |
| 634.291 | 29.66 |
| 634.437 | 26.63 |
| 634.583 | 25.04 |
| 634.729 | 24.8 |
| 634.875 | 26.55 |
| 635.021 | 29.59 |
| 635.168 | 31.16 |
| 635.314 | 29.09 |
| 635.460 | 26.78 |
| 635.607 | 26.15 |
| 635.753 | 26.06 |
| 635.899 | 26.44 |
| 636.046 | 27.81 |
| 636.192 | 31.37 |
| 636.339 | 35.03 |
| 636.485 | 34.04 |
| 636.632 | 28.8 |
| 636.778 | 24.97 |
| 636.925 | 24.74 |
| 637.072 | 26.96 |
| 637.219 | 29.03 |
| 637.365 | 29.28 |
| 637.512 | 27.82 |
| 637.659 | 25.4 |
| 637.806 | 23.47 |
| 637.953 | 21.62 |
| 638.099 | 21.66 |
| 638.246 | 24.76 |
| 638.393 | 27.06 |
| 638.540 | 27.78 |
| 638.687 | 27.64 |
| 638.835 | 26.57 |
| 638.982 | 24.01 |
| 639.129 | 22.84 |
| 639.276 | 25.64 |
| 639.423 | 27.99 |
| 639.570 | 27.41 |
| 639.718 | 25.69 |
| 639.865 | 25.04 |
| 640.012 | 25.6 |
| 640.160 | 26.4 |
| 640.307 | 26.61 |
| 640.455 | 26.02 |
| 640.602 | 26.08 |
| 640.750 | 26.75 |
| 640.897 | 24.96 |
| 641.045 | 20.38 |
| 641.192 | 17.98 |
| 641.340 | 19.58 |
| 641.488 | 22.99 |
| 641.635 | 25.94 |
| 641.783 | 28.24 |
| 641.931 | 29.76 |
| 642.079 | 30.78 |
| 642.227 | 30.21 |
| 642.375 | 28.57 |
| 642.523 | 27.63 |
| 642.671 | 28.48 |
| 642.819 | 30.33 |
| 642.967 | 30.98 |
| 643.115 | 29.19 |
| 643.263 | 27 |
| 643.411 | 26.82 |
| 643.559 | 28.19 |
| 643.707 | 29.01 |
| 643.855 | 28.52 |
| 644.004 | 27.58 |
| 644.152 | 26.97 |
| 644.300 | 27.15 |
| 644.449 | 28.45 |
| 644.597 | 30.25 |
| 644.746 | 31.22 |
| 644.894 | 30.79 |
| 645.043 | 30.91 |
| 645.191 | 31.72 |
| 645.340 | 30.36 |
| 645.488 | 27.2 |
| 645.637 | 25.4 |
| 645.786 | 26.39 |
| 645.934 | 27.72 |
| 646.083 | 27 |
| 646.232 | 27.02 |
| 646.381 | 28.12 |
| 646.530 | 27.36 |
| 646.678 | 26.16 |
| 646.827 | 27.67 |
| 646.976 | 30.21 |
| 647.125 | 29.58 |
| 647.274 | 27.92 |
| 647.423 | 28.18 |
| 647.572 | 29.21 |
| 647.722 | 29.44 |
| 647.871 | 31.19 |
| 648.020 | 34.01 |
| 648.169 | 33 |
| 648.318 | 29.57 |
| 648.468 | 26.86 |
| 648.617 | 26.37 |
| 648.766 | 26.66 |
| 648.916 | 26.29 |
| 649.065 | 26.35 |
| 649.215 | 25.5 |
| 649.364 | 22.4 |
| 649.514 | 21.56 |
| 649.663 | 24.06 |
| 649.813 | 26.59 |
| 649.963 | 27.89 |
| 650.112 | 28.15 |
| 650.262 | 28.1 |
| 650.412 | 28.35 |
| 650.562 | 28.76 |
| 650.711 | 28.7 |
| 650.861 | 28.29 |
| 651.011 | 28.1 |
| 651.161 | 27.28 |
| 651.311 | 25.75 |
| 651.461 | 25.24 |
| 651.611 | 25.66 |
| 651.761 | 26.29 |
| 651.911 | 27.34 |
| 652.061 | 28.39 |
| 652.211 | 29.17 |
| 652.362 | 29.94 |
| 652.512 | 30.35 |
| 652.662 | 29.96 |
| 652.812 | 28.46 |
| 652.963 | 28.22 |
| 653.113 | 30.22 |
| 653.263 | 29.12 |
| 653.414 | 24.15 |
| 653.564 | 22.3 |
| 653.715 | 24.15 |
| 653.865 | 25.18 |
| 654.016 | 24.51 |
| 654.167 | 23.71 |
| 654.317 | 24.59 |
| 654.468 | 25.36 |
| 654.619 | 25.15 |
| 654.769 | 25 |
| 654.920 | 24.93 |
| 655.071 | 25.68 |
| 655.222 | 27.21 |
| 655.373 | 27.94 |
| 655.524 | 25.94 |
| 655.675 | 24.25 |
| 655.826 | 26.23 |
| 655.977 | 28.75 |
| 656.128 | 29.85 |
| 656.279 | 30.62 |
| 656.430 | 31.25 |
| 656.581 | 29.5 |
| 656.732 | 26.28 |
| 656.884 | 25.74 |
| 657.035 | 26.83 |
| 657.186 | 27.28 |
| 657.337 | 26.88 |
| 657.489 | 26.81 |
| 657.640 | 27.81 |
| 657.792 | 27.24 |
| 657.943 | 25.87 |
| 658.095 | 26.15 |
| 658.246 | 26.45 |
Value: 0.063 nm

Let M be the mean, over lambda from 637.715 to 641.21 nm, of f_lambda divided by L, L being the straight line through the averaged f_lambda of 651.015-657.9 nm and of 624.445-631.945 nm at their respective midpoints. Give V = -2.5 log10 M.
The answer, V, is 0.10 mag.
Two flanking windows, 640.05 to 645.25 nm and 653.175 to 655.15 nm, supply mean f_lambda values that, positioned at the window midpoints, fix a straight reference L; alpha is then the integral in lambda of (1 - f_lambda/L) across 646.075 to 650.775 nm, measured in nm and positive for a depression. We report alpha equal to -0.28 nm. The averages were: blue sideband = 27.5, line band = 27.8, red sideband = 24.9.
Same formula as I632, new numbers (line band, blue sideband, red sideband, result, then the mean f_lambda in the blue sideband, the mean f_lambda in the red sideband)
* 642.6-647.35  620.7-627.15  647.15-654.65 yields -0.224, 27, 27.3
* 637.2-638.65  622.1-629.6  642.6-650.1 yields 0.112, 27.5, 28.1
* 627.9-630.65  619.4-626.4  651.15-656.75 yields -0.083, 26.9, 27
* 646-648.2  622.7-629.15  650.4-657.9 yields -0.141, 27.8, 27.1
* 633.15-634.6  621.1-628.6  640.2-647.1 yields -0.037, 27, 27.6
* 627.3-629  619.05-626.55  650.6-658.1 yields 0.035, 27.1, 27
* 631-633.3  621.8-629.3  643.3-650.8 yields 0.066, 27.3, 28.1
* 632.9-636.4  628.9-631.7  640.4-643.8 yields -0.115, 27.3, 26.8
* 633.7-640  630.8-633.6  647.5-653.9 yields -0.095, 26.6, 27.5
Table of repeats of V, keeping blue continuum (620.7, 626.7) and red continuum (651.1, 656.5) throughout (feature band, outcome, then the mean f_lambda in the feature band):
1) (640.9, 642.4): 0.07 mag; 25.3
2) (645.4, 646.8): 0.00 mag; 27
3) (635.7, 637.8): -0.05 mag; 28.3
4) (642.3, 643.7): -0.07 mag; 28.6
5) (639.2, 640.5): 0.03 mag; 26.3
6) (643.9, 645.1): -0.08 mag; 29.1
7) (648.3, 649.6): 0.06 mag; 25.5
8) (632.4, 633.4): 0.00 mag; 26.9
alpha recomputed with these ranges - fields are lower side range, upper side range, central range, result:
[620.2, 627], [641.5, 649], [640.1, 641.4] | 0.20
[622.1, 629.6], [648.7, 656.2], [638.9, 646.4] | -0.06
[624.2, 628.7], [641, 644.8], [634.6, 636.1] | 0.03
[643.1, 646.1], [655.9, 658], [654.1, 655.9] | 0.16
